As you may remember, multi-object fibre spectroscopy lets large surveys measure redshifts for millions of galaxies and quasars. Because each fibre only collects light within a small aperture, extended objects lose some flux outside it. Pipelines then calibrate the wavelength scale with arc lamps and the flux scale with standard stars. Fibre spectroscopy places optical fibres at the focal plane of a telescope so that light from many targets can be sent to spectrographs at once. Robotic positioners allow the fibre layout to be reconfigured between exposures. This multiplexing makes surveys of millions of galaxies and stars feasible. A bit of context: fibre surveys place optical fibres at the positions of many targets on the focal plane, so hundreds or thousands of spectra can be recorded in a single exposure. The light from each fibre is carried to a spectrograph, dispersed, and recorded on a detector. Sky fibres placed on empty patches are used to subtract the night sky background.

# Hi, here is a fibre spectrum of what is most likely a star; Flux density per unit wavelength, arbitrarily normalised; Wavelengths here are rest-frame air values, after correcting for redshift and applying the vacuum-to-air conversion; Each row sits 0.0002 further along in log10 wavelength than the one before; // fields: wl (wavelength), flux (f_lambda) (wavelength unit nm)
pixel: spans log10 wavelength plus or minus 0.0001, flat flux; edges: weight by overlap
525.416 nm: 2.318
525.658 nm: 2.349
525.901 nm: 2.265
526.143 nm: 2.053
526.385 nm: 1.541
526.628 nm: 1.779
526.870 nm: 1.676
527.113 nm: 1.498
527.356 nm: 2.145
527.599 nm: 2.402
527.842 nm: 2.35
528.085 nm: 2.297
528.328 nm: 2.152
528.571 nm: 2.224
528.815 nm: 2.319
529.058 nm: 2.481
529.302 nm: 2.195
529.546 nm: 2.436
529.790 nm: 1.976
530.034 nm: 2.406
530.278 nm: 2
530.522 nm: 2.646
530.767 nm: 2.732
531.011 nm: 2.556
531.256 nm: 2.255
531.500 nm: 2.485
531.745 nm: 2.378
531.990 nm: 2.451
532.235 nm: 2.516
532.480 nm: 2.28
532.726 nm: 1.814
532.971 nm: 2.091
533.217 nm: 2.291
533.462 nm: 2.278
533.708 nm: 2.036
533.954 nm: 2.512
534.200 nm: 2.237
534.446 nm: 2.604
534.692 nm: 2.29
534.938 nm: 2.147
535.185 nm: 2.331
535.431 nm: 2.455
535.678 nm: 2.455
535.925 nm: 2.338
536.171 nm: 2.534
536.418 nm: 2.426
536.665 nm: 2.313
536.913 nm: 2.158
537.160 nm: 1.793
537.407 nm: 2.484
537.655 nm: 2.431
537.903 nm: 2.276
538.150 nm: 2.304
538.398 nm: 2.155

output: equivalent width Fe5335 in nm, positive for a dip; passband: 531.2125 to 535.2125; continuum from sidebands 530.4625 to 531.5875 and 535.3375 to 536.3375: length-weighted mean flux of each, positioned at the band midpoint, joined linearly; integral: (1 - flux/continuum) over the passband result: 0.32 nm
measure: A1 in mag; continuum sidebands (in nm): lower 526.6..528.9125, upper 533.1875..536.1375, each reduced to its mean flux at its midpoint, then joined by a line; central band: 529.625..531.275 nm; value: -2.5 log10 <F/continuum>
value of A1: -0.09 mag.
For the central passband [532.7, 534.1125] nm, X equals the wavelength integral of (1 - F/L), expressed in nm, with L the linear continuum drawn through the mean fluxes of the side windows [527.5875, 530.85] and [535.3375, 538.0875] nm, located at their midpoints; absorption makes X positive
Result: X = 0.08 nm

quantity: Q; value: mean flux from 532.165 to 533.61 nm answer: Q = 2.2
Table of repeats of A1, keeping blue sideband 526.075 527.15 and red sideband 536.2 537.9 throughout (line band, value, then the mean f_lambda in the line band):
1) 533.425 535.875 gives -0.090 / 2.34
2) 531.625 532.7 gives -0.169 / 2.35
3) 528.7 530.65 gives -0.225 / 2.31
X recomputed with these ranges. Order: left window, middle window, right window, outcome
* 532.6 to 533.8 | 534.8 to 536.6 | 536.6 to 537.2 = -0.24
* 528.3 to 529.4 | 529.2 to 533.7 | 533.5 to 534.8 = -0.01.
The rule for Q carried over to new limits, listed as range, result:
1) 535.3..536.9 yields 2.4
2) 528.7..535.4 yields 2.33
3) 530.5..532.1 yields 2.49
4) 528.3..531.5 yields 2.35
